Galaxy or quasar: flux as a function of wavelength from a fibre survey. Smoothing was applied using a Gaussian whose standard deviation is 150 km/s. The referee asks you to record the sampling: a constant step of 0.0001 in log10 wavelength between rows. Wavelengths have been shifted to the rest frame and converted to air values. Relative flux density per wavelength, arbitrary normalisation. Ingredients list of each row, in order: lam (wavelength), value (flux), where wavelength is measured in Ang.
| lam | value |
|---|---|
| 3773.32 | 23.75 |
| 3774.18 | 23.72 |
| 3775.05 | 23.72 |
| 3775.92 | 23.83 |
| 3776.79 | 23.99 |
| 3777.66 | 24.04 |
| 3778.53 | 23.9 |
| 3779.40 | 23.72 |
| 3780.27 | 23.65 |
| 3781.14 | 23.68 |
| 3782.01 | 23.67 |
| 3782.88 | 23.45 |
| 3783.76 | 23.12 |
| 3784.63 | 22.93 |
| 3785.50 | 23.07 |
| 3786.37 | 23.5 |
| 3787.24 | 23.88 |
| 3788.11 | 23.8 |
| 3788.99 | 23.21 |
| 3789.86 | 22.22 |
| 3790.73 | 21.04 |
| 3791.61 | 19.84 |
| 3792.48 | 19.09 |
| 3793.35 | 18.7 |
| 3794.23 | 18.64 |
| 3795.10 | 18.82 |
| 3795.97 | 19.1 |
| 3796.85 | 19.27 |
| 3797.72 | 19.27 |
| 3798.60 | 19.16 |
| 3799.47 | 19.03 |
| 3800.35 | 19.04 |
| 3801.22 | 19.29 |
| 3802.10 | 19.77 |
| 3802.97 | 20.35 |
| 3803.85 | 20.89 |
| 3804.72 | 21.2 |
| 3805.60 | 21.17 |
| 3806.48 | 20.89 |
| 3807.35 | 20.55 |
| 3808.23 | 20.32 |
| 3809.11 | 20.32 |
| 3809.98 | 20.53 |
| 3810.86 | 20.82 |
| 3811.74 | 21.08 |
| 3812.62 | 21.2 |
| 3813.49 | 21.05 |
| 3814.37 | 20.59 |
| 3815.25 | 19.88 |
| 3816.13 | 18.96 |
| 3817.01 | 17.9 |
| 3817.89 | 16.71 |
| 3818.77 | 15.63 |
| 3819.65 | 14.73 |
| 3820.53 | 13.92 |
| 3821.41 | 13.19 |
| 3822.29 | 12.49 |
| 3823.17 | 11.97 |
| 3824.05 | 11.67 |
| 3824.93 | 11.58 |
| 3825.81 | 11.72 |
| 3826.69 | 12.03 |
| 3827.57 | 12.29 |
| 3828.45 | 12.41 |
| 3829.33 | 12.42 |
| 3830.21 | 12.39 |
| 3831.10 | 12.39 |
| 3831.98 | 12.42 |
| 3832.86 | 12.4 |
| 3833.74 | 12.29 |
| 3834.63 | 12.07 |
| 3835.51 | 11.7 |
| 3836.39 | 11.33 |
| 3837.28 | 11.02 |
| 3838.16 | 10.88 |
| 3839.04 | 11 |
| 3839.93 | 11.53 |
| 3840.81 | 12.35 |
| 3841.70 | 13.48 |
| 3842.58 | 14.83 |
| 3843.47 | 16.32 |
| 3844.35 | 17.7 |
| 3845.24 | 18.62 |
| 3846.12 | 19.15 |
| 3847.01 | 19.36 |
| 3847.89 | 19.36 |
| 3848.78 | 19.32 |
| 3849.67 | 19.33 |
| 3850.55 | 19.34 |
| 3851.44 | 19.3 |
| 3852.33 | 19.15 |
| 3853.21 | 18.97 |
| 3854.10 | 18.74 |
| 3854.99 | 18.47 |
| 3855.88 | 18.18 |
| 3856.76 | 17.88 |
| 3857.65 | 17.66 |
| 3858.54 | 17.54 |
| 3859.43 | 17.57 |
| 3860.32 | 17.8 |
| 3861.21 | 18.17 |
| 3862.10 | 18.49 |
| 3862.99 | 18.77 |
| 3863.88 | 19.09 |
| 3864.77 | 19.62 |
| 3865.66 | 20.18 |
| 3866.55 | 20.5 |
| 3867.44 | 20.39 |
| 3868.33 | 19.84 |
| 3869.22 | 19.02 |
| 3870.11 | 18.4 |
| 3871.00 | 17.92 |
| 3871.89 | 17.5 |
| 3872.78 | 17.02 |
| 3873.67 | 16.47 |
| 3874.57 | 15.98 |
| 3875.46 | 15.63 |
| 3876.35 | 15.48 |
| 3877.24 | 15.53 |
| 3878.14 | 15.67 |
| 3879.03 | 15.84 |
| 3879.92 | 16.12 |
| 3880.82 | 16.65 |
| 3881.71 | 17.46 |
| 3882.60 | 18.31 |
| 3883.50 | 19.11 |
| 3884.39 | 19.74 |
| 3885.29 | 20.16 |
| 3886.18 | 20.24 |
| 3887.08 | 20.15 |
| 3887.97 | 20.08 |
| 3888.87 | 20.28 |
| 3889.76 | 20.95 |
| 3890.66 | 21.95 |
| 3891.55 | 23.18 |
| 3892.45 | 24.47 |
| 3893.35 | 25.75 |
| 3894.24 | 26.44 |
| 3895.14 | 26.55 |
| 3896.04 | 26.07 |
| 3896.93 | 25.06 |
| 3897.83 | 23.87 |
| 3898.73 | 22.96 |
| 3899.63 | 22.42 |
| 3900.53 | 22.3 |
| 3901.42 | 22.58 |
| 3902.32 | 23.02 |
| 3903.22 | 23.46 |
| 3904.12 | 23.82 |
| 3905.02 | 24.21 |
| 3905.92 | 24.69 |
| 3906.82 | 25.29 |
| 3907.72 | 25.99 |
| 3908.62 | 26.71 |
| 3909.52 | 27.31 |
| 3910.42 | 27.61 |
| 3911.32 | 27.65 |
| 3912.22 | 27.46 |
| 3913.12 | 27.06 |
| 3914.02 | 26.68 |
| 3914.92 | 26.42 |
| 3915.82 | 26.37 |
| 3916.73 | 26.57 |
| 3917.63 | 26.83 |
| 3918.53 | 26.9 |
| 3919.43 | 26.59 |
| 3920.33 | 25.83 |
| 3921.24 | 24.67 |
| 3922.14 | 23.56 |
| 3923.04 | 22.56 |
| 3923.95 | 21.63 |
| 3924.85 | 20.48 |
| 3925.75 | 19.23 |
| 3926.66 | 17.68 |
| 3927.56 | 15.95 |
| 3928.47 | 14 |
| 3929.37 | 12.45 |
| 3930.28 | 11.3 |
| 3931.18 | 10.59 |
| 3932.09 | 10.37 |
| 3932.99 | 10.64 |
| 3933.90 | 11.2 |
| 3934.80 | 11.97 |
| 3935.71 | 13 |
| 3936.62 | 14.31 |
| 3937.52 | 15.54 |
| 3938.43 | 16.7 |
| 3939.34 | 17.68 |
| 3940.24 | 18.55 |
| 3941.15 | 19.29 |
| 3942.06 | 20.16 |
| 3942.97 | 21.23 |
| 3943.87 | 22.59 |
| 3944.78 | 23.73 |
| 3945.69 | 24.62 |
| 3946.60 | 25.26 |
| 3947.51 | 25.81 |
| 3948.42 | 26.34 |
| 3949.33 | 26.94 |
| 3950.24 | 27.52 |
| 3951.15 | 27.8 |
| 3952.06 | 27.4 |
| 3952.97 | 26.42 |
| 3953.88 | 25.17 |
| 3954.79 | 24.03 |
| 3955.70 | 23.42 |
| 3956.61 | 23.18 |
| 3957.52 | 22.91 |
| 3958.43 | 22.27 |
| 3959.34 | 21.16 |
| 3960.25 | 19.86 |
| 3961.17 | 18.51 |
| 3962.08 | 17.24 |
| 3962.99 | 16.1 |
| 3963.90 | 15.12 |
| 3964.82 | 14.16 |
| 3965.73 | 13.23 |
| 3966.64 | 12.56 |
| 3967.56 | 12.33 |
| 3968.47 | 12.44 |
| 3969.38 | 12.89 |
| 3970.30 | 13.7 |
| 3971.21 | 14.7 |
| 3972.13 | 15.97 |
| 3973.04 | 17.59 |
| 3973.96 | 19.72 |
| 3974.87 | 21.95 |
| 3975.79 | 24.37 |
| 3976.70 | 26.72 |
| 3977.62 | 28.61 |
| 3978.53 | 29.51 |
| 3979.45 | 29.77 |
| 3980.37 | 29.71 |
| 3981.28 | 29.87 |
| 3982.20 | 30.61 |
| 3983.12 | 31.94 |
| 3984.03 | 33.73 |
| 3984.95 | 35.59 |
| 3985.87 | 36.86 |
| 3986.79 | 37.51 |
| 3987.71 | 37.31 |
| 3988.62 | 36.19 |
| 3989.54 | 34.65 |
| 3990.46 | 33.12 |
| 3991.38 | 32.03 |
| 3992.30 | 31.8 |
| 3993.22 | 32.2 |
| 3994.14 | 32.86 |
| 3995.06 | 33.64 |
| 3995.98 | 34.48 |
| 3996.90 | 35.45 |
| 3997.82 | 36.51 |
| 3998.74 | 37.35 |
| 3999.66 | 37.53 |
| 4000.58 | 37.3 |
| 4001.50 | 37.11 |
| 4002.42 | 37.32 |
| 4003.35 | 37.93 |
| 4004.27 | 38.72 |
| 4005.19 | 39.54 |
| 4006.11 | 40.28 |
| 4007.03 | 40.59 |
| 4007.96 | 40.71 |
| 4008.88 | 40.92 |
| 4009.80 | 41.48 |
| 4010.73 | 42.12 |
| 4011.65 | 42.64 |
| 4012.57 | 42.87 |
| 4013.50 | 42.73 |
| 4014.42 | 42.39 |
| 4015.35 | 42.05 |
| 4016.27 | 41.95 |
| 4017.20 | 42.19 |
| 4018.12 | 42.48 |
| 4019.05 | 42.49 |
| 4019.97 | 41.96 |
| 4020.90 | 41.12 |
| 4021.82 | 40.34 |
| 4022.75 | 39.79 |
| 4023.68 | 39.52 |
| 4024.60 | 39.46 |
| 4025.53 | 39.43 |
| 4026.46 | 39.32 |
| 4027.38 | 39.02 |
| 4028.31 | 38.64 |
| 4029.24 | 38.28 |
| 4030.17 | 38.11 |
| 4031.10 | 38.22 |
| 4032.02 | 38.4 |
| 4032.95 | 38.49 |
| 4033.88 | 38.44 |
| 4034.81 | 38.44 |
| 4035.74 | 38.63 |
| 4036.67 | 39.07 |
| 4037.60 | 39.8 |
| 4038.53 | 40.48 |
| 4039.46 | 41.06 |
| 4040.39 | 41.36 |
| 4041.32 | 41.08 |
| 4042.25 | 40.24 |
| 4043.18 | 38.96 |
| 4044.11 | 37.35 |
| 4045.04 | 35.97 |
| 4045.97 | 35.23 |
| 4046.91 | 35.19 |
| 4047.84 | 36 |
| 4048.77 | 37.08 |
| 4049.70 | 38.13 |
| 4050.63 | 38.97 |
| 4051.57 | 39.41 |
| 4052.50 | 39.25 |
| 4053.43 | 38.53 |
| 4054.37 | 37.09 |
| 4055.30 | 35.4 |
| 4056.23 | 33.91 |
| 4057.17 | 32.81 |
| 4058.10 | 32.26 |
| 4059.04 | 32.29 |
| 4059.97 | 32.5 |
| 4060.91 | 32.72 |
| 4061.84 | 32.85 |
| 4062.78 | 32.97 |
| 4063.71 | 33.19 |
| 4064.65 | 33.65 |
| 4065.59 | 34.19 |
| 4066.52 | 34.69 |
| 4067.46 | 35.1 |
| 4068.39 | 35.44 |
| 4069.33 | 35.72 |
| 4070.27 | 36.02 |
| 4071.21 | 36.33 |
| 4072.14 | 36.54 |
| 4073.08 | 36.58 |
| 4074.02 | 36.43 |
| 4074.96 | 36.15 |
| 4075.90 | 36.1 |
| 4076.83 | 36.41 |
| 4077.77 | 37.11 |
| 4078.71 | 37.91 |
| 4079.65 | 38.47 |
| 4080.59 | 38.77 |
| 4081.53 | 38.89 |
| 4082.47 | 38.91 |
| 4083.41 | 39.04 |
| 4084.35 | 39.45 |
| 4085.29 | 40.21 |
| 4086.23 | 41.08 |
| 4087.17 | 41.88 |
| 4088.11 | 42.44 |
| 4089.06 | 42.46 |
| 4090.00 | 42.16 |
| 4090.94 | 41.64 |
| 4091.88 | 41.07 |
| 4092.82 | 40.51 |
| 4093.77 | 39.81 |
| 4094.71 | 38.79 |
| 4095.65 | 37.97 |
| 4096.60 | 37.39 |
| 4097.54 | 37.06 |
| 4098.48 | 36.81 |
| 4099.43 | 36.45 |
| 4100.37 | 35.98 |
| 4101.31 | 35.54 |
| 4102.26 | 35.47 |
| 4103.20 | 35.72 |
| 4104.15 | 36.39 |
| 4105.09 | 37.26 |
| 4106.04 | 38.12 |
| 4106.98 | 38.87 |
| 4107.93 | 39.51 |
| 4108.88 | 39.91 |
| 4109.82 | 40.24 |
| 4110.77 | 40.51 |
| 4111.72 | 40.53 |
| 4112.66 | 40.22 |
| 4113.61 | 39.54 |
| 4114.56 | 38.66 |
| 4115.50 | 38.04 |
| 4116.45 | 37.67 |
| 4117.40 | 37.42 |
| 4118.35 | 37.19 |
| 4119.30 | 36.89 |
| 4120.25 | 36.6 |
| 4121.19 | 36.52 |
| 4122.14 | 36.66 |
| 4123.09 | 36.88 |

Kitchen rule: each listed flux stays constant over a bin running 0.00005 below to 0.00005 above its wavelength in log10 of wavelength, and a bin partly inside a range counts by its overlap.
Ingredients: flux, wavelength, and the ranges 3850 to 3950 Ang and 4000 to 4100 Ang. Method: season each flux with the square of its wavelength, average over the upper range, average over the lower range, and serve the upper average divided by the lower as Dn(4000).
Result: 2.02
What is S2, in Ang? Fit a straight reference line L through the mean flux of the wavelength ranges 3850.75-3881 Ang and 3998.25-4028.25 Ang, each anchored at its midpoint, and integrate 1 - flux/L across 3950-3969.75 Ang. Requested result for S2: 7.6 Ang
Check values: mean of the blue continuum 17.9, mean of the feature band 19.8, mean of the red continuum 40.3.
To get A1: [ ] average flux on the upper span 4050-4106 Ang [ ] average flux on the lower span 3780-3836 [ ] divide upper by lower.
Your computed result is 2.0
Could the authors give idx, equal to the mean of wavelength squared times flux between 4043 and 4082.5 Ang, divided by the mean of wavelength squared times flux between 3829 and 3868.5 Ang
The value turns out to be 2.44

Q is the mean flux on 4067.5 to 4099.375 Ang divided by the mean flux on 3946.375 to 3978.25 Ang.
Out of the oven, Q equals 1.86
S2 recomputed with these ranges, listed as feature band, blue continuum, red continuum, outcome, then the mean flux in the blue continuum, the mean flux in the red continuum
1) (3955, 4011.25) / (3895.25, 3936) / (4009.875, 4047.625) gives 7.7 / 21.9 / 39.9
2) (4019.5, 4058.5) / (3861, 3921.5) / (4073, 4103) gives -4.5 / 21.9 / 38.6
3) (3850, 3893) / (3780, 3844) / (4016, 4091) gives 7.3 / 17.5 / 37.9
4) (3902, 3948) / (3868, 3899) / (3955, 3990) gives 0.6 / 19.9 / 23.5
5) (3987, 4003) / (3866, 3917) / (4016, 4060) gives -0.8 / 21.8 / 38.5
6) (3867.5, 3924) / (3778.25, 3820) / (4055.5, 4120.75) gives 8.8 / 20.7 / 37.4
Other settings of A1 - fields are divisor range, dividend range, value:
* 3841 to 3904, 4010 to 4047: 2.05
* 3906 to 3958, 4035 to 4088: 1.69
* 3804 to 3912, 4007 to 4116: 2.07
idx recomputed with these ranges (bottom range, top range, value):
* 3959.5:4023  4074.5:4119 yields 1.29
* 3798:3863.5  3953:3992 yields 1.56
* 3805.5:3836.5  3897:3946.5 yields 1.43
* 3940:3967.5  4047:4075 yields 1.73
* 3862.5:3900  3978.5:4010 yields 1.89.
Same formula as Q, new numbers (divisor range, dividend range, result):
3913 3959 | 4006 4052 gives 1.88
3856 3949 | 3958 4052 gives 1.63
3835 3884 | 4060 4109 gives 2.19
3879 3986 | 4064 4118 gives 1.74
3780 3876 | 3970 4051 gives 2.03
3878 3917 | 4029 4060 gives 1.63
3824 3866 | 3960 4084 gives 2.19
